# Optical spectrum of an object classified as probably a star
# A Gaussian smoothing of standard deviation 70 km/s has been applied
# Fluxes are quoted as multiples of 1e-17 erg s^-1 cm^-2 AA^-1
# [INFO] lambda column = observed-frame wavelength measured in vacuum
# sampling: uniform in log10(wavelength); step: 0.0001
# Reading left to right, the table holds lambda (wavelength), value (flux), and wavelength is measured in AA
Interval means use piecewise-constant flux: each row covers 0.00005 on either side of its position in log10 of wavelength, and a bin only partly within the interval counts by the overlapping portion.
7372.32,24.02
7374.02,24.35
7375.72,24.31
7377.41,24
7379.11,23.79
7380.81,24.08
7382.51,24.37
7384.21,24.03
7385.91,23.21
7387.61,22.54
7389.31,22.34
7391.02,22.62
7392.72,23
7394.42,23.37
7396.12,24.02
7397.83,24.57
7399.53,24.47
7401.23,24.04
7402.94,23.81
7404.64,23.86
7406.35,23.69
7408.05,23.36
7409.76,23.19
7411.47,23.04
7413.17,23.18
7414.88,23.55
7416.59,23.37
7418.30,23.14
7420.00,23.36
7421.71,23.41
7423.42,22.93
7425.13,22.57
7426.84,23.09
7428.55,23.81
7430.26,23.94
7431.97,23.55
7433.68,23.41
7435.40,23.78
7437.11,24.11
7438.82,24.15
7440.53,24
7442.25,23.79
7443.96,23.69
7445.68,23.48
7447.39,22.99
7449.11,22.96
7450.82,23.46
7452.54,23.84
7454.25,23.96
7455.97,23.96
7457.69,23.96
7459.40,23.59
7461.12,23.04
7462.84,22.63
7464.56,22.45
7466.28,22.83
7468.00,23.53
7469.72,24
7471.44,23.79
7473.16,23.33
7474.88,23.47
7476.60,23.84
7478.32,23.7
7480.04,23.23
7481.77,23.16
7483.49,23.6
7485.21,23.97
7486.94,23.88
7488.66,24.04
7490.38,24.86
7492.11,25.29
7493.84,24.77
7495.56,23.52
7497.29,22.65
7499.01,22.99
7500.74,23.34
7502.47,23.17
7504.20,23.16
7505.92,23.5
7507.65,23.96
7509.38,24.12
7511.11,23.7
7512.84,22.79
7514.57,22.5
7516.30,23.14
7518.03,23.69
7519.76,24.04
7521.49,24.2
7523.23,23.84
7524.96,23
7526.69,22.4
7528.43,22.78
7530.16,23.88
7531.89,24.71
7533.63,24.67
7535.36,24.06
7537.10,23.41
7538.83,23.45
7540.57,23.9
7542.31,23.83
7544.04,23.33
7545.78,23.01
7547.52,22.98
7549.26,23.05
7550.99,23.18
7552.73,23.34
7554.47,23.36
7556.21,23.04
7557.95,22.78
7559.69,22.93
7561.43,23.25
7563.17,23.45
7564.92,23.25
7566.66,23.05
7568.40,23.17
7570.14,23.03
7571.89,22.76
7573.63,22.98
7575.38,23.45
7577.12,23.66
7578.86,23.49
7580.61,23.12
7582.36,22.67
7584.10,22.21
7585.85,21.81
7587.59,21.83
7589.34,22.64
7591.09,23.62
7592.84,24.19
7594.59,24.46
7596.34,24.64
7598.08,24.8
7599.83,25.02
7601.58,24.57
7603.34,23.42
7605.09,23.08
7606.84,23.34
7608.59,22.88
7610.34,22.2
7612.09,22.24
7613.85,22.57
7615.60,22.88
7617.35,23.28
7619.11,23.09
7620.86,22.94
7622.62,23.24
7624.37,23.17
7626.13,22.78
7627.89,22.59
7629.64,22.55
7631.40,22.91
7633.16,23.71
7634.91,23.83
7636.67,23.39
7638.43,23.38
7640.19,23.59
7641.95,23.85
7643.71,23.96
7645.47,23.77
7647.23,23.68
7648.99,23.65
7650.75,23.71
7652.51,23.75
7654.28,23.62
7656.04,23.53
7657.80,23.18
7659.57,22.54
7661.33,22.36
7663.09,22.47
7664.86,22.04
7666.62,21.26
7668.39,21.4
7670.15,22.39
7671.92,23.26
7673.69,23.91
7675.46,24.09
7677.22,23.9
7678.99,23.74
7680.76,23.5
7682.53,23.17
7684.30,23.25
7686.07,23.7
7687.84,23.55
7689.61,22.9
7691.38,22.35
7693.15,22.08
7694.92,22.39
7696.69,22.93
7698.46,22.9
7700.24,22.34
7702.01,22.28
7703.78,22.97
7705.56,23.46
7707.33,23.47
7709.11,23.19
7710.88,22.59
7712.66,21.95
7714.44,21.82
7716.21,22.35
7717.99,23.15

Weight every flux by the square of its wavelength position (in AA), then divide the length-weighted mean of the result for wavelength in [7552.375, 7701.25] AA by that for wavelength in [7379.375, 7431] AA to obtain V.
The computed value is 1.0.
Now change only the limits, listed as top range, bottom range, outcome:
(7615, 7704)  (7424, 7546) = 1.03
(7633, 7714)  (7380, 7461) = 1.05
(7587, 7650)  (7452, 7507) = 1.03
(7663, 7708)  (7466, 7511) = 1.02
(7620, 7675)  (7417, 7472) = 1.04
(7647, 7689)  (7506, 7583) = 1.02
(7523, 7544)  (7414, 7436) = 1.04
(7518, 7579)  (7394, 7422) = 1.03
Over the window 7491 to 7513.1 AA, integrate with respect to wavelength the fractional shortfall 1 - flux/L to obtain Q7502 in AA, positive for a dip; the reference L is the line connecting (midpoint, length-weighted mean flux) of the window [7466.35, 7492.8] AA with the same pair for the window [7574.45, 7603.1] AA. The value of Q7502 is 0.09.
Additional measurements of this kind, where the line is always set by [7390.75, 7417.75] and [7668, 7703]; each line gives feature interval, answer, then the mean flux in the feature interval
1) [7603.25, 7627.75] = 0.27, 22.9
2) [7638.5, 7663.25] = -0.36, 23.4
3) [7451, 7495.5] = -0.48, 23.7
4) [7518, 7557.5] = -0.33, 23.5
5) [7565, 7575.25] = 0.09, 23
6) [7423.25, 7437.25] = 0.05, 23.5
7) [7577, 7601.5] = -0.27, 23.5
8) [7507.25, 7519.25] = -0.02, 23.4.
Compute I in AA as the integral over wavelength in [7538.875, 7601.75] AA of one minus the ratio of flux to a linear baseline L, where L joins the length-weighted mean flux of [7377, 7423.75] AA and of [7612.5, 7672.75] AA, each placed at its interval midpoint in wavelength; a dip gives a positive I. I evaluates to -0.3 AA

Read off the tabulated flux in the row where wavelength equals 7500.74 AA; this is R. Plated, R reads 23.34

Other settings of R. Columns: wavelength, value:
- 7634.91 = 23.83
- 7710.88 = 22.59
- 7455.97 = 23.96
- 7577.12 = 23.66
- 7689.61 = 22.9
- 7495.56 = 23.52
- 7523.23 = 23.84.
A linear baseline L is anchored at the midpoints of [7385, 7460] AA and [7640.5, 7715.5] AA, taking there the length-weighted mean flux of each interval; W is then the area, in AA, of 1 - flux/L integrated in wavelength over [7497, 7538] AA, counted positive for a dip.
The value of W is -0.3 AA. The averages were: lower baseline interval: 23.5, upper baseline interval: 23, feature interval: 23.5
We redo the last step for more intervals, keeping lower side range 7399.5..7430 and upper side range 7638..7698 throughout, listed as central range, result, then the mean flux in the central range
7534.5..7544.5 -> -0.2 AA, 23.7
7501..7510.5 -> -0.1 AA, 23.6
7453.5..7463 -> -0.1 AA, 23.6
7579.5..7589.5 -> 0.4 AA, 22.4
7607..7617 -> 0.2 AA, 22.7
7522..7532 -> 0.0 AA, 23.4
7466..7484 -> -0.1 AA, 23.5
